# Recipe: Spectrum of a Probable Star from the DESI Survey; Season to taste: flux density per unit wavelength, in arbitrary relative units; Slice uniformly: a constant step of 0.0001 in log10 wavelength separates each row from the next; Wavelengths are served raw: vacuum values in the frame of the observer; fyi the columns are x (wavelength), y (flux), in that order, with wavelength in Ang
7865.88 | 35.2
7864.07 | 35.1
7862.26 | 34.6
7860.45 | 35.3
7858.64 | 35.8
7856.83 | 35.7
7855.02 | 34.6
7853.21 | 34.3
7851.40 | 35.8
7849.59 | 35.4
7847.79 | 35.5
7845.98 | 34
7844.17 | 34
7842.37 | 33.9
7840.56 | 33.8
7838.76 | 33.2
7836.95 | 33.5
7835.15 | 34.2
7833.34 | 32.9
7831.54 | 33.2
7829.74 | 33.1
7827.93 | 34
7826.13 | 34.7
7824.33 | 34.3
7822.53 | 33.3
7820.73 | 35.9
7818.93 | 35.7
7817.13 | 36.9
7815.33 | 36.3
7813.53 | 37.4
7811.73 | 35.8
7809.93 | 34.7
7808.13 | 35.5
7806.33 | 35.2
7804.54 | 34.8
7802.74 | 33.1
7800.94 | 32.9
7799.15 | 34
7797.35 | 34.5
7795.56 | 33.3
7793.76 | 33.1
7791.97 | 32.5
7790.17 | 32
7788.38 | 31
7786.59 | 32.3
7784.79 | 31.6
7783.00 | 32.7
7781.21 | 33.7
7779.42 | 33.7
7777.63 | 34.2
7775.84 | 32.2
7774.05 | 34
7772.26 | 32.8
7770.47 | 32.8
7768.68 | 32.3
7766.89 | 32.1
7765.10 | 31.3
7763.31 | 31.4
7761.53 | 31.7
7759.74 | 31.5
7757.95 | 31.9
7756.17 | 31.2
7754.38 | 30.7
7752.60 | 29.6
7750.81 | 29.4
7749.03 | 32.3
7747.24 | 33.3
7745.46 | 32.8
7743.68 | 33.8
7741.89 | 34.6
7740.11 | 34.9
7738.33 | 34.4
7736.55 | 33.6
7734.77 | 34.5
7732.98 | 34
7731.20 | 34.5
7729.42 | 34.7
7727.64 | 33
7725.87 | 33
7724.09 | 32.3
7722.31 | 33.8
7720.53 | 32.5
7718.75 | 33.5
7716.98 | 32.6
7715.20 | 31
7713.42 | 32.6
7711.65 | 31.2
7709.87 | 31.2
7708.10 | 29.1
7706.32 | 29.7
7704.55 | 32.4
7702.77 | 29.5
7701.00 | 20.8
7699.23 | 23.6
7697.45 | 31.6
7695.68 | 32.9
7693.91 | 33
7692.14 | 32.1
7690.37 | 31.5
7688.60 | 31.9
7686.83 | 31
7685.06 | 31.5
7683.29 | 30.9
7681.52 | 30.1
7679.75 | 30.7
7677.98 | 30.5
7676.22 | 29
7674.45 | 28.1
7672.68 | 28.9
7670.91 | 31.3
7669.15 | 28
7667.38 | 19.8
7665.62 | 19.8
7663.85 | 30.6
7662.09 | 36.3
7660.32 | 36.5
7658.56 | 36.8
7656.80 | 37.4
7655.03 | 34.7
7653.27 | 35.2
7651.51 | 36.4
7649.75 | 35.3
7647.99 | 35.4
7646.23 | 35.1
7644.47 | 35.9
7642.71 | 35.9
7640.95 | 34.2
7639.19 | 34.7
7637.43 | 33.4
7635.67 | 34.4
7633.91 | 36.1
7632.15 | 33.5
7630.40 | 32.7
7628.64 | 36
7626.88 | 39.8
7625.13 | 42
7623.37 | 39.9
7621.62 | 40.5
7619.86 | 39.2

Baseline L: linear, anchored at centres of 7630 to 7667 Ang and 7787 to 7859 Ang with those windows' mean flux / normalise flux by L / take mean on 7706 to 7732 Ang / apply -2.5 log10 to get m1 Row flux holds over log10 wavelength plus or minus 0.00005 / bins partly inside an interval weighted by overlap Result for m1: 0.06 mag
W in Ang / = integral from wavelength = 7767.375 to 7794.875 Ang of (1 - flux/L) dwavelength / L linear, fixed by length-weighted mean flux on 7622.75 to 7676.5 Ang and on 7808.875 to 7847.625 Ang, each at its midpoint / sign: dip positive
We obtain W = 1.3 Ang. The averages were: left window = 33.7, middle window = 32.7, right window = 34.5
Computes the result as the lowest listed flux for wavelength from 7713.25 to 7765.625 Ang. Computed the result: 29.4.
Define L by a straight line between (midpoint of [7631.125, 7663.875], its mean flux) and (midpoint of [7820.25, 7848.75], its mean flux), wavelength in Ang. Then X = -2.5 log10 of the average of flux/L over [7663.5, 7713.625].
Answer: 0.19 mag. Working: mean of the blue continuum 35.3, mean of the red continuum 34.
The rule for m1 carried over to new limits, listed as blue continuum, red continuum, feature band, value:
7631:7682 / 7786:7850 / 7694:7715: 0.12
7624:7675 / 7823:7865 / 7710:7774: 0.04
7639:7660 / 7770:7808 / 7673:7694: 0.14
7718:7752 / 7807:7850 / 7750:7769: 0.09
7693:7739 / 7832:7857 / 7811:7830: -0.05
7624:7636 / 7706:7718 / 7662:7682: 0.19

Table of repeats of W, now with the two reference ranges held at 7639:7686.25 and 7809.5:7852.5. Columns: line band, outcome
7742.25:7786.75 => 1.9 Ang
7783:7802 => 0.8 Ang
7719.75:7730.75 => -0.1 Ang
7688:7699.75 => 0.5 Ang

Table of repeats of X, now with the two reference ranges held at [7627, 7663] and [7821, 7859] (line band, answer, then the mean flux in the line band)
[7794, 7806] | 0.02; 33.8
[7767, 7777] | 0.06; 32.8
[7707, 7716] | 0.13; 31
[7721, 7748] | 0.03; 33.8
